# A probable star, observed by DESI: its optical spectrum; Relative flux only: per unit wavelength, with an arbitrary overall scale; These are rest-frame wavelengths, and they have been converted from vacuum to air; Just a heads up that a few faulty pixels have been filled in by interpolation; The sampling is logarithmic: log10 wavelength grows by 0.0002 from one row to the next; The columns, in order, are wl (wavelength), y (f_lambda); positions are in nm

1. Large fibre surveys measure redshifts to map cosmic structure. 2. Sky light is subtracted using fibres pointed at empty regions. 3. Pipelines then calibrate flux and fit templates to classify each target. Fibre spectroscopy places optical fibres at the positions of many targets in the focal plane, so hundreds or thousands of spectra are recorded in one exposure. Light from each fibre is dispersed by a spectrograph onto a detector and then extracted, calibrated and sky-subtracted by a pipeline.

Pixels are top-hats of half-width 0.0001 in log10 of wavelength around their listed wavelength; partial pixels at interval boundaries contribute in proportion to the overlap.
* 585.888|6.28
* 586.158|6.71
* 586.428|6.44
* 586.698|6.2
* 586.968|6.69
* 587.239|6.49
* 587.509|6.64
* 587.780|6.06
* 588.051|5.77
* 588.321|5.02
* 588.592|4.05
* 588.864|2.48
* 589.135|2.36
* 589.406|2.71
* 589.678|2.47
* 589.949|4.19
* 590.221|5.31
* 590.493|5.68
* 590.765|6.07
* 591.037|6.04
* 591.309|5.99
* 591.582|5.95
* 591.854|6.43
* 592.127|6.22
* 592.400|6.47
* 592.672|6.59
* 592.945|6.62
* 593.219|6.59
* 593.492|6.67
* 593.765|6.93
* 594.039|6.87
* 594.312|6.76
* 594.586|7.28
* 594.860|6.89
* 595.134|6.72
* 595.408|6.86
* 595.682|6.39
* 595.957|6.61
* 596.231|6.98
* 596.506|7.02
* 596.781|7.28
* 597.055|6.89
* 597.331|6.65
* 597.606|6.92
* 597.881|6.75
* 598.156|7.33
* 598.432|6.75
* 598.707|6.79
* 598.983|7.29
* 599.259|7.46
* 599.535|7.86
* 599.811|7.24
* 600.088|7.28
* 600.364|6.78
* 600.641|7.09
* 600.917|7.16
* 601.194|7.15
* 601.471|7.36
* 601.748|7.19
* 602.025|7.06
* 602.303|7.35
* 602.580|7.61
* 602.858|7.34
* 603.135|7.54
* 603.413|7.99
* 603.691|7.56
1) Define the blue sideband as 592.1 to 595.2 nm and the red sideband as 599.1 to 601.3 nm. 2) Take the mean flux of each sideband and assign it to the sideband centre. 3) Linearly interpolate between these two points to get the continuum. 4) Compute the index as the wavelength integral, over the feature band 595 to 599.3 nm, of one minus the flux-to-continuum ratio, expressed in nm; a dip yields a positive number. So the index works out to 0.065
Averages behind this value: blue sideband 6.74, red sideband 7.25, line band 6.91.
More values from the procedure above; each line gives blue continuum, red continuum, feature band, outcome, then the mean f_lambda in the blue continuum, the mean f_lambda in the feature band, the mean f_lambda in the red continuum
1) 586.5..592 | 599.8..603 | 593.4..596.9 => -0.41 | 5.15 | 6.87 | 7.22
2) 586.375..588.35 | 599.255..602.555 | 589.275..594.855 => 0.57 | 6.21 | 5.92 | 7.25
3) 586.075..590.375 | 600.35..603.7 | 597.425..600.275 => -0.15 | 4.95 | 7.15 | 7.33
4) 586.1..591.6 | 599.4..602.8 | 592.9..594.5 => -0.20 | 5.17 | 6.76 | 7.26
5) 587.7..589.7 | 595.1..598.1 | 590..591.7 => -0.39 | 3.88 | 5.75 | 6.84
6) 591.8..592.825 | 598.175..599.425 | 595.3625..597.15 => 0.00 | 6.43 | 6.86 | 7.11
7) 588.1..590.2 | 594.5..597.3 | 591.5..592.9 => -0.37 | 3.54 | 6.37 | 6.87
